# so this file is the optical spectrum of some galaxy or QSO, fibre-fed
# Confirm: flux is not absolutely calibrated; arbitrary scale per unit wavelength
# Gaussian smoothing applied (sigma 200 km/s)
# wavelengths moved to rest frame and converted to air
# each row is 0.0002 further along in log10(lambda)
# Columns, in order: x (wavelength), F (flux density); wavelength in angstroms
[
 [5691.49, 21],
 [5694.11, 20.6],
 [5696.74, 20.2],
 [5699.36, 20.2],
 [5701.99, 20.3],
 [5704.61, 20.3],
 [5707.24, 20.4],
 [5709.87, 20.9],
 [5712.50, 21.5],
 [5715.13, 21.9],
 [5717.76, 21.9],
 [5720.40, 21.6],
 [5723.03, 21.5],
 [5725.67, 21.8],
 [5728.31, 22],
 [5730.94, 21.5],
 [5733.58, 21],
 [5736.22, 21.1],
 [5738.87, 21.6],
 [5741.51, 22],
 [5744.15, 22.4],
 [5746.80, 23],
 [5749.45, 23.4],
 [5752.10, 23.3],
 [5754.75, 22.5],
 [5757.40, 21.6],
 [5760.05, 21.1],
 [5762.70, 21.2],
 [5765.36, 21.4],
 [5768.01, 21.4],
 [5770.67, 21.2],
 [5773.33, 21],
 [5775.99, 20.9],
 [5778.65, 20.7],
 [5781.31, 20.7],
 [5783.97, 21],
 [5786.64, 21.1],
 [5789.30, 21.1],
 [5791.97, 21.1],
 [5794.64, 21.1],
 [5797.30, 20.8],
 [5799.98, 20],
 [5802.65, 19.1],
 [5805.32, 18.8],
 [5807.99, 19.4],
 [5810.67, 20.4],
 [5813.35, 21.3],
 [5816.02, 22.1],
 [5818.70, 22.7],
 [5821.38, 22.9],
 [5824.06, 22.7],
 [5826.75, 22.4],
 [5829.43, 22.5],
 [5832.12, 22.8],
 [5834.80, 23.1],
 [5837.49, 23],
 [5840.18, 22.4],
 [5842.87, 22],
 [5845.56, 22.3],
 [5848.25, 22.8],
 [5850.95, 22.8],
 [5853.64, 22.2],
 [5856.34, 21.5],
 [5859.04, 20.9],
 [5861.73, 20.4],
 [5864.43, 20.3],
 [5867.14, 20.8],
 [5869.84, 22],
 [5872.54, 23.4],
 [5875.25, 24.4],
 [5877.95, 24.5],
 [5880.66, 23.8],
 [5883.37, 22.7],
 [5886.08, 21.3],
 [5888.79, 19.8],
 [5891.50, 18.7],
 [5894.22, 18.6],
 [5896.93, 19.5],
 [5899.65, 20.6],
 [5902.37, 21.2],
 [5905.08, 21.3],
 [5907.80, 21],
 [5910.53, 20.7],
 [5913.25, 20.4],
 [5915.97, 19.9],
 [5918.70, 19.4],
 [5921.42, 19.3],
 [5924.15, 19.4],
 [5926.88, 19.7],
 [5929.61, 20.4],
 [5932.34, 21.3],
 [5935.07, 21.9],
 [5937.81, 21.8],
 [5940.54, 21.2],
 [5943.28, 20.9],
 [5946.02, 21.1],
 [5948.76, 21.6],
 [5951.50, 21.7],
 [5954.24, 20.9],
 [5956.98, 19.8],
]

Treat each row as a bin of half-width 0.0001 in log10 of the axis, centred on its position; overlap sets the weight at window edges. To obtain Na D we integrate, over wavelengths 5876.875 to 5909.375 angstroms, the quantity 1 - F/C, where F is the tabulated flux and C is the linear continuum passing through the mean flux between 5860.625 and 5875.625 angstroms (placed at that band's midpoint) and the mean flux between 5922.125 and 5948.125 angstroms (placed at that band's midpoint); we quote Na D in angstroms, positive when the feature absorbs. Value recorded 0.5 angstroms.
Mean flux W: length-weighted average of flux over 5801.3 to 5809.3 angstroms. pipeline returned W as 19.1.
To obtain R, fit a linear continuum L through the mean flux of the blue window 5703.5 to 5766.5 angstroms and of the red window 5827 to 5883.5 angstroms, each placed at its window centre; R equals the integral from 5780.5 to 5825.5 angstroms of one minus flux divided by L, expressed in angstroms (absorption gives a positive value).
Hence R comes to 2.3 angstroms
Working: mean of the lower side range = 21.7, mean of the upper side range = 22.4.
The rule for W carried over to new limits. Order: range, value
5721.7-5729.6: 21.8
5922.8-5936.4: 20.5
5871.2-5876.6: 23.9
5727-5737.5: 21.4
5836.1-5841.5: 22.7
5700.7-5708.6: 20.3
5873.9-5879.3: 24.5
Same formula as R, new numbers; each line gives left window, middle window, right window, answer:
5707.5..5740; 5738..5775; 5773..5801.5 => -1.3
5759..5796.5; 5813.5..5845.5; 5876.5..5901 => -2.2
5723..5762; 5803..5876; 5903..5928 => -3.2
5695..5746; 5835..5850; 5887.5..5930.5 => -1.5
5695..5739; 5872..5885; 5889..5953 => -2.0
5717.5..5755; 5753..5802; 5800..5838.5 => 1.6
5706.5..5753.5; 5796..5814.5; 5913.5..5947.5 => 1.2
